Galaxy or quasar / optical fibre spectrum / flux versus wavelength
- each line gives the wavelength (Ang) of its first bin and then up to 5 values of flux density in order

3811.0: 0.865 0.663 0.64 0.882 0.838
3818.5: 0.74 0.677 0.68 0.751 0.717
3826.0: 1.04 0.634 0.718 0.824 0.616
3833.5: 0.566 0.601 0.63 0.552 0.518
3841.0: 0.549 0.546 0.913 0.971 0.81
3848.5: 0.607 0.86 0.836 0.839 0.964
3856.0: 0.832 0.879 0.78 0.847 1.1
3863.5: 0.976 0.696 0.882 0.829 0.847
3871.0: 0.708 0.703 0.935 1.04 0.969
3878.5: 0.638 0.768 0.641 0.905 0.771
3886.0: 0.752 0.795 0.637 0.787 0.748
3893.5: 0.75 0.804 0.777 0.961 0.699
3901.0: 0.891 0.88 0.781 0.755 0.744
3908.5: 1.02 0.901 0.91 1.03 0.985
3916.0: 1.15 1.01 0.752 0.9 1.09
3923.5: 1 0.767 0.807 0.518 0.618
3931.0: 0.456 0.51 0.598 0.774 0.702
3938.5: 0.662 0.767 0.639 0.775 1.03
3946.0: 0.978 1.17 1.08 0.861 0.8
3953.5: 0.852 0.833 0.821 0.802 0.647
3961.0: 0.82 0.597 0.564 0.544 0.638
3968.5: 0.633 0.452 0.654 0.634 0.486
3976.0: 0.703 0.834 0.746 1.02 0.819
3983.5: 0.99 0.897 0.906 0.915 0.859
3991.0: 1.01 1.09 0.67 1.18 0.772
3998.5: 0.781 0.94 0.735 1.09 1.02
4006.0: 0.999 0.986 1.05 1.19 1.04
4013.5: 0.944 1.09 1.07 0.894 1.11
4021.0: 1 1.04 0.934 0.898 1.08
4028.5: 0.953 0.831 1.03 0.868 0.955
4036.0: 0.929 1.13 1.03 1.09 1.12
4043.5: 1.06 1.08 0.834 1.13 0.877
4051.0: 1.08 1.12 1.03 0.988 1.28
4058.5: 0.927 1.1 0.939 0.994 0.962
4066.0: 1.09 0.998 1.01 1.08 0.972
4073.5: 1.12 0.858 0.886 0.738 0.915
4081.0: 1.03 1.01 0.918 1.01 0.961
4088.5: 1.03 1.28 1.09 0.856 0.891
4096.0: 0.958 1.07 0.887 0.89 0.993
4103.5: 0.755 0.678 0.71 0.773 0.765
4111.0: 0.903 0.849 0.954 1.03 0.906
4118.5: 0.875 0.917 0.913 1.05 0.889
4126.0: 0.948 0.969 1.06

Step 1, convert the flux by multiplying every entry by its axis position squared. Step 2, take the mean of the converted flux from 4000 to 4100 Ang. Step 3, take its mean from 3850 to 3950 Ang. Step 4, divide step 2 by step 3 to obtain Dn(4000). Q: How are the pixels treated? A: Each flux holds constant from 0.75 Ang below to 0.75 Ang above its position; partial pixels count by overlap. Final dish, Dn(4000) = 1.30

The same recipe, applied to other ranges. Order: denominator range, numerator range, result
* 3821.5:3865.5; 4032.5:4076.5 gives 1.49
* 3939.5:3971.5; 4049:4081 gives 1.37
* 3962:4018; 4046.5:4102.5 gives 1.21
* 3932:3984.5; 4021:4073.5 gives 1.40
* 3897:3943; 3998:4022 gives 1.29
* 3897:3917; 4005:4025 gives 1.20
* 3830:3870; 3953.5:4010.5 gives 1.14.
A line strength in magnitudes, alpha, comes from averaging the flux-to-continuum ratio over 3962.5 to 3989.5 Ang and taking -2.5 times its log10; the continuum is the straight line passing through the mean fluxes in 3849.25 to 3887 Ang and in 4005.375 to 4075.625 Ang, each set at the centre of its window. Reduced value 0.29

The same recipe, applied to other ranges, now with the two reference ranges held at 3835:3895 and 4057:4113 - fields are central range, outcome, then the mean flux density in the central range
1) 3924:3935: 0.317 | 0.623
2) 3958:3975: 0.363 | 0.617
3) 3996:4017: -0.104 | 0.98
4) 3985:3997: -0.064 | 0.933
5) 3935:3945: 0.116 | 0.757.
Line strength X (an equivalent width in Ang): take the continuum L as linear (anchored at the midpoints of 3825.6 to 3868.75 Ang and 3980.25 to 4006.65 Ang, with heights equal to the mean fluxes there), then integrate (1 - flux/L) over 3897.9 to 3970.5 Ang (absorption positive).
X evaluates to 5.2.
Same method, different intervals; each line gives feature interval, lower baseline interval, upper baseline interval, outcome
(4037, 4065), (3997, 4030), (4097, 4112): -3.52 Ang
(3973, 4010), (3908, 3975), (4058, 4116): -2.31 Ang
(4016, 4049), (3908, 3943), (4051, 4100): -1.99 Ang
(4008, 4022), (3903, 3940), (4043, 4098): -1.66 Ang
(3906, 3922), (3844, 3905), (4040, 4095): -1.54 Ang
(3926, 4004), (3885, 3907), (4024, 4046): 9.63 Ang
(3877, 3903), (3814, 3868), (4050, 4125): 0.77 Ang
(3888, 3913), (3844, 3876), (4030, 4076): 1.90 Ang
